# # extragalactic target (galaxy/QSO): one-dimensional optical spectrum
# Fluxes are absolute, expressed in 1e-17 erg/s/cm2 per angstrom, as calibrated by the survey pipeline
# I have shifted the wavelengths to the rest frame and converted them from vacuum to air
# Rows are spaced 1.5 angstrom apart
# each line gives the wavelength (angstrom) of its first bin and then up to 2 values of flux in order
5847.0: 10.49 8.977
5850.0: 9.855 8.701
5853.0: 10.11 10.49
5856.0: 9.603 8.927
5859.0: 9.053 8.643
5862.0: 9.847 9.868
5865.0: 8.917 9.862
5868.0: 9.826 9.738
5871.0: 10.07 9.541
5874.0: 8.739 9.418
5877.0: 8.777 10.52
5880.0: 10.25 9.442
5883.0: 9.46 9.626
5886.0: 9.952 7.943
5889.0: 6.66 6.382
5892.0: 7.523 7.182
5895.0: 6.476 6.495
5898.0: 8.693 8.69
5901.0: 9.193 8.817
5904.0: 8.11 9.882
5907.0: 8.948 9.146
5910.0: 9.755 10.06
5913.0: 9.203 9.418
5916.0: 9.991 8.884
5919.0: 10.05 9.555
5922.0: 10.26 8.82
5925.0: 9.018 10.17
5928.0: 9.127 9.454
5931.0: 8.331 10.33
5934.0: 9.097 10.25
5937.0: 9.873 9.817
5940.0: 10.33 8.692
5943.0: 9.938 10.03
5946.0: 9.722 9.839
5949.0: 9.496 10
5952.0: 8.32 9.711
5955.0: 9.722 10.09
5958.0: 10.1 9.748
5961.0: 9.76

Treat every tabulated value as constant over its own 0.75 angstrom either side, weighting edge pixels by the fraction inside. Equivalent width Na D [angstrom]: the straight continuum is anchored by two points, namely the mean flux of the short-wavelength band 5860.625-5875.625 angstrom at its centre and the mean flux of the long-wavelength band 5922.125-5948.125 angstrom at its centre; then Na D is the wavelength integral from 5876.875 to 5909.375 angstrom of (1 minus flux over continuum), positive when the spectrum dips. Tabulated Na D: 3.4 angstrom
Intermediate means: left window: 9.55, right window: 9.59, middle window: 8.55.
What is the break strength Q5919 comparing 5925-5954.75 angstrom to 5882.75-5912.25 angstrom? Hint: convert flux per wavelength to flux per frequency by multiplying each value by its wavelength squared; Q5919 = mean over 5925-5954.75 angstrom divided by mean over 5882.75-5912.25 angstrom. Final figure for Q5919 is 1.15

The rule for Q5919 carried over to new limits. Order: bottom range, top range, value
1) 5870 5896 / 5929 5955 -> 1.13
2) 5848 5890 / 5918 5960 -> 1.05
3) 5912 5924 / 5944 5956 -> 1.02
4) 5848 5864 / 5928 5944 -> 1.04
